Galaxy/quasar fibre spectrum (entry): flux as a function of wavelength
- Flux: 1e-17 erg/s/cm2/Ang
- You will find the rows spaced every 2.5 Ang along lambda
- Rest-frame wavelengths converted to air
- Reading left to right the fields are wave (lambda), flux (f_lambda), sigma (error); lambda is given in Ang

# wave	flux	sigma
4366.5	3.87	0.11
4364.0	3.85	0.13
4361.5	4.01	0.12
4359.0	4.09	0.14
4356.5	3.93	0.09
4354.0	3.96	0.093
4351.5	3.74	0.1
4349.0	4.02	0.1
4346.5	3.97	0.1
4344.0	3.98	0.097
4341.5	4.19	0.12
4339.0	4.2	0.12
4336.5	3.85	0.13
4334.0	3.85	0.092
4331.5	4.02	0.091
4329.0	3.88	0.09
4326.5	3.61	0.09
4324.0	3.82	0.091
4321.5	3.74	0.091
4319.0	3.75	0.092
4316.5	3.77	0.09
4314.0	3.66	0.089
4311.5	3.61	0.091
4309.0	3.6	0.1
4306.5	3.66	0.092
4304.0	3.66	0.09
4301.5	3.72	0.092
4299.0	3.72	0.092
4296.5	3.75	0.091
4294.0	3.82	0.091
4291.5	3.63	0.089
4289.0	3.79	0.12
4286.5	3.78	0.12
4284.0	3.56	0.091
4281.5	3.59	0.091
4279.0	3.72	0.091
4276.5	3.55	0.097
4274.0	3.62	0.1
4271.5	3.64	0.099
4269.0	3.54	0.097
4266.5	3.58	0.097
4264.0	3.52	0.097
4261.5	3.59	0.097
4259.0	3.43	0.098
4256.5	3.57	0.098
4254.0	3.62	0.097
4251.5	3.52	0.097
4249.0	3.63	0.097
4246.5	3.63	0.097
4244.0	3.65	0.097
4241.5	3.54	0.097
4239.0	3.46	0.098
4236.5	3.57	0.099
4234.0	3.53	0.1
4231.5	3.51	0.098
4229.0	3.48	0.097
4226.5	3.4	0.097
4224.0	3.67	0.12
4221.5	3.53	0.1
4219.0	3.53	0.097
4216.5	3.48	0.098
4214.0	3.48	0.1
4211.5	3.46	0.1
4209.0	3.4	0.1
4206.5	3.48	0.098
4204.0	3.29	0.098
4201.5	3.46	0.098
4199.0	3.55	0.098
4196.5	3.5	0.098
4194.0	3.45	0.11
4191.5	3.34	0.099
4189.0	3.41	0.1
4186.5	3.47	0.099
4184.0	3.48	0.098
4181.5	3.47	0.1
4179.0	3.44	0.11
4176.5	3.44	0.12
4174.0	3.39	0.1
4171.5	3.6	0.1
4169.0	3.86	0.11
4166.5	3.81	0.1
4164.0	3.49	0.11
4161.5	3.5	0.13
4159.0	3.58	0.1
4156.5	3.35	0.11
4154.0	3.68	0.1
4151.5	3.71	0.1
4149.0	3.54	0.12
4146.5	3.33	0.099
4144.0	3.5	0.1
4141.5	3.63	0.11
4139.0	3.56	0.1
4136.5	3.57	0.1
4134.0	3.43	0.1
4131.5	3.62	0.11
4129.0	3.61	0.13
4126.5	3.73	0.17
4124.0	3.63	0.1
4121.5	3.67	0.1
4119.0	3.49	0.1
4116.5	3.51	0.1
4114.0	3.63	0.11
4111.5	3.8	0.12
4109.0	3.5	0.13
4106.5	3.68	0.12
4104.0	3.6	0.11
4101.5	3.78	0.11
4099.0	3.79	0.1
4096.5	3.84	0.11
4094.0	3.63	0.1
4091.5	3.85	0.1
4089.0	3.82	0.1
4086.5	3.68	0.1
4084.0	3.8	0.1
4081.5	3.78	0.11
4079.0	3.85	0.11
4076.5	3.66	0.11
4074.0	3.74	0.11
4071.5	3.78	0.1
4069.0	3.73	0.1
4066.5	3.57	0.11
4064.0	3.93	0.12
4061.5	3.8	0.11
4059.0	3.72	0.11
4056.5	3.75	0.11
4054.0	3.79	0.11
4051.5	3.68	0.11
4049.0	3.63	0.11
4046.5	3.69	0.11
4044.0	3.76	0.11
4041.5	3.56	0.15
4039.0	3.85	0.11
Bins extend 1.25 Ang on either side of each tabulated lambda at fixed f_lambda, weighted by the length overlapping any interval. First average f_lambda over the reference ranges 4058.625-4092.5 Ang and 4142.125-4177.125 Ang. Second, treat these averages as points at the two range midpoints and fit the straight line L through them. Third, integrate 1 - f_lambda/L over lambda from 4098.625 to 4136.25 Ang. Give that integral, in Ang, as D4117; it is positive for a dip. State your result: 0.4 Ang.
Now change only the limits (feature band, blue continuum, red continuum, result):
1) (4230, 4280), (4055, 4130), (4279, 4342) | 2.4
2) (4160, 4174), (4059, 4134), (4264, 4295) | 0.2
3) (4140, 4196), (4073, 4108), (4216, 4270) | 1.9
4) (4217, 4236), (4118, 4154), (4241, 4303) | 0.5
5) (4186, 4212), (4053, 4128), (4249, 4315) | 1.7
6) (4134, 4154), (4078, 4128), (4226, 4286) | 0.6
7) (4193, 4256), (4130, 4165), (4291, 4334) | 2.0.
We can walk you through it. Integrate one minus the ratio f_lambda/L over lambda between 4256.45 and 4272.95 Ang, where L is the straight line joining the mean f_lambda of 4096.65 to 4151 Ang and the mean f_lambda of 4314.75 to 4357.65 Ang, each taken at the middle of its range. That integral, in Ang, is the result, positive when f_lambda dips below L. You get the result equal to 1.1 Ang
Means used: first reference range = 3.61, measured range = 3.55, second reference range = 3.9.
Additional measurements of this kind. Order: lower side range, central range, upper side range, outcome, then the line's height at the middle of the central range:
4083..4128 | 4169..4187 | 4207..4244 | 0.41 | 3.58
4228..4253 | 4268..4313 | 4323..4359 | 0.94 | 3.74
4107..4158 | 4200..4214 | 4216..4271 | 0.51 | 3.56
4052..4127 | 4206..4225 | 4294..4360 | 1.39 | 3.78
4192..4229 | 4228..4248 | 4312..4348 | 0.10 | 3.57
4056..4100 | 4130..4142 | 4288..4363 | 0.70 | 3.78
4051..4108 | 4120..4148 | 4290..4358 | 1.45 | 3.77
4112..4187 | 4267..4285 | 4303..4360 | 0.76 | 3.76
